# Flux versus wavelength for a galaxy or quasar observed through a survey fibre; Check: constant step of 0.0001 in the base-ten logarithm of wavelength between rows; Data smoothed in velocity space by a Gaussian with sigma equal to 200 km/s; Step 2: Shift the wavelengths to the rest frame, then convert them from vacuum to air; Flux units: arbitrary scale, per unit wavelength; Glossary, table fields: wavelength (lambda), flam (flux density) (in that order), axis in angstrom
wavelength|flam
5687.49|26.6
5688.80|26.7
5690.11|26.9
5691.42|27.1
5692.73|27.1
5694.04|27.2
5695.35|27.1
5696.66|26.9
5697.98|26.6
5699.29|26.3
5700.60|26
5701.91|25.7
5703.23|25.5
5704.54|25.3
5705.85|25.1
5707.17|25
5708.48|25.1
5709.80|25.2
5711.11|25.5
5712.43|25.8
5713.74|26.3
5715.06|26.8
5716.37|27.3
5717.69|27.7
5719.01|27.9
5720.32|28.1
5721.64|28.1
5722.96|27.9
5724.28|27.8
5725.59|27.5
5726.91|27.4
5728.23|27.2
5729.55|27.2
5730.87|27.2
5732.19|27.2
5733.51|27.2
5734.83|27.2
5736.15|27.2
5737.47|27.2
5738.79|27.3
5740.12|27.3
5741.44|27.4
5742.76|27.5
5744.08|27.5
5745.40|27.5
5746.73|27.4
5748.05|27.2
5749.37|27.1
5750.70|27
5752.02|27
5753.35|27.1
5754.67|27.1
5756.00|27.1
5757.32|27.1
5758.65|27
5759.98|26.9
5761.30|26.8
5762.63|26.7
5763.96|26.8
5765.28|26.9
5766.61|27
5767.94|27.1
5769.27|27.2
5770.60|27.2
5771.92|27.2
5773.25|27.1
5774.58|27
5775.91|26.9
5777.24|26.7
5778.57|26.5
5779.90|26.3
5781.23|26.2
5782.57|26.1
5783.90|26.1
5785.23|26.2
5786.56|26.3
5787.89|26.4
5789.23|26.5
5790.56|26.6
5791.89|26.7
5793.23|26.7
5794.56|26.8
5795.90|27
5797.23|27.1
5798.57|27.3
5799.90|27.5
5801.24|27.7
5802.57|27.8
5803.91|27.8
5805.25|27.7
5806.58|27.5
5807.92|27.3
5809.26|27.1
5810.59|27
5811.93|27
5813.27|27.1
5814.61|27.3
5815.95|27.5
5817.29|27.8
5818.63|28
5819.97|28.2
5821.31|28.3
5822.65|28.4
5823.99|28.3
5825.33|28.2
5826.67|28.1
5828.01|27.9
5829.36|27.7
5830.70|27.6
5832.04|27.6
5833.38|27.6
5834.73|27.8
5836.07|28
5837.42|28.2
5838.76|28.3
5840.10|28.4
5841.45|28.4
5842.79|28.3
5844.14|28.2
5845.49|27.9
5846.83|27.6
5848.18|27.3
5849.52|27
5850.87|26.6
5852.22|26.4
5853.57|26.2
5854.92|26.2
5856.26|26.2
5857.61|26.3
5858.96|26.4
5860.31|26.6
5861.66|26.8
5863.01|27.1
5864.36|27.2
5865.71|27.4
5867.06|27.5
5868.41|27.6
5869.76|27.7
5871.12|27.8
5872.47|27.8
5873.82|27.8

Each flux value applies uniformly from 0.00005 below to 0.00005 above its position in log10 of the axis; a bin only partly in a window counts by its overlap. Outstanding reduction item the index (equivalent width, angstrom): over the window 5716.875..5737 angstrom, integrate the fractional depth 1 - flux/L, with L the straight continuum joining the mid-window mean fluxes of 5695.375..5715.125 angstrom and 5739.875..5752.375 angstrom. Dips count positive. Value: -0.7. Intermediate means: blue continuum 25.8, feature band 27.5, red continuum 27.3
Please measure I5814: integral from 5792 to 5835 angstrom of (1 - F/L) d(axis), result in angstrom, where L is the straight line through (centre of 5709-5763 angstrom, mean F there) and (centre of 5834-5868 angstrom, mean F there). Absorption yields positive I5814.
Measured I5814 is -0.5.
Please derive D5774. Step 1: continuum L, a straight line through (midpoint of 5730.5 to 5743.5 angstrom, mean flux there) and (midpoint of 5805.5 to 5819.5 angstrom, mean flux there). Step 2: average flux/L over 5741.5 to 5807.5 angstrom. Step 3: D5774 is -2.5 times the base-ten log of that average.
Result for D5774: 0.01 mag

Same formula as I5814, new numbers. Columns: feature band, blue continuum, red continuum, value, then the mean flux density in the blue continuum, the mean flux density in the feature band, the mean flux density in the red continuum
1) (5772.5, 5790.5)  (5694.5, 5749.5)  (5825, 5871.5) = 0.42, 26.9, 26.5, 27.4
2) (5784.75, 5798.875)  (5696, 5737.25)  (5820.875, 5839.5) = 0.45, 26.7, 26.7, 28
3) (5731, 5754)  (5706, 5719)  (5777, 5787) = -0.93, 26.1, 27.2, 26.3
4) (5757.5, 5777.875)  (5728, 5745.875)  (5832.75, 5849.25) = 0.39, 27.3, 27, 28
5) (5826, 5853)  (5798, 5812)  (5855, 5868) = -0.66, 27.5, 27.7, 26.8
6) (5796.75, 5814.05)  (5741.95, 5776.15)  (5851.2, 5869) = -0.28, 27.1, 27.4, 26.8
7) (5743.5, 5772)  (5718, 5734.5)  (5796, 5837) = 0.53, 27.6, 27.1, 27.7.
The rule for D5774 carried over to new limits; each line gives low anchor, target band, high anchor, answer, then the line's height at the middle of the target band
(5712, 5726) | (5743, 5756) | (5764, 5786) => -0.01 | 27.1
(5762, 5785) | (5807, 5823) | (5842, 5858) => -0.03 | 26.9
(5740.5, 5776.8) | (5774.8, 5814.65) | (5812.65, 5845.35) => 0.03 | 27.5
